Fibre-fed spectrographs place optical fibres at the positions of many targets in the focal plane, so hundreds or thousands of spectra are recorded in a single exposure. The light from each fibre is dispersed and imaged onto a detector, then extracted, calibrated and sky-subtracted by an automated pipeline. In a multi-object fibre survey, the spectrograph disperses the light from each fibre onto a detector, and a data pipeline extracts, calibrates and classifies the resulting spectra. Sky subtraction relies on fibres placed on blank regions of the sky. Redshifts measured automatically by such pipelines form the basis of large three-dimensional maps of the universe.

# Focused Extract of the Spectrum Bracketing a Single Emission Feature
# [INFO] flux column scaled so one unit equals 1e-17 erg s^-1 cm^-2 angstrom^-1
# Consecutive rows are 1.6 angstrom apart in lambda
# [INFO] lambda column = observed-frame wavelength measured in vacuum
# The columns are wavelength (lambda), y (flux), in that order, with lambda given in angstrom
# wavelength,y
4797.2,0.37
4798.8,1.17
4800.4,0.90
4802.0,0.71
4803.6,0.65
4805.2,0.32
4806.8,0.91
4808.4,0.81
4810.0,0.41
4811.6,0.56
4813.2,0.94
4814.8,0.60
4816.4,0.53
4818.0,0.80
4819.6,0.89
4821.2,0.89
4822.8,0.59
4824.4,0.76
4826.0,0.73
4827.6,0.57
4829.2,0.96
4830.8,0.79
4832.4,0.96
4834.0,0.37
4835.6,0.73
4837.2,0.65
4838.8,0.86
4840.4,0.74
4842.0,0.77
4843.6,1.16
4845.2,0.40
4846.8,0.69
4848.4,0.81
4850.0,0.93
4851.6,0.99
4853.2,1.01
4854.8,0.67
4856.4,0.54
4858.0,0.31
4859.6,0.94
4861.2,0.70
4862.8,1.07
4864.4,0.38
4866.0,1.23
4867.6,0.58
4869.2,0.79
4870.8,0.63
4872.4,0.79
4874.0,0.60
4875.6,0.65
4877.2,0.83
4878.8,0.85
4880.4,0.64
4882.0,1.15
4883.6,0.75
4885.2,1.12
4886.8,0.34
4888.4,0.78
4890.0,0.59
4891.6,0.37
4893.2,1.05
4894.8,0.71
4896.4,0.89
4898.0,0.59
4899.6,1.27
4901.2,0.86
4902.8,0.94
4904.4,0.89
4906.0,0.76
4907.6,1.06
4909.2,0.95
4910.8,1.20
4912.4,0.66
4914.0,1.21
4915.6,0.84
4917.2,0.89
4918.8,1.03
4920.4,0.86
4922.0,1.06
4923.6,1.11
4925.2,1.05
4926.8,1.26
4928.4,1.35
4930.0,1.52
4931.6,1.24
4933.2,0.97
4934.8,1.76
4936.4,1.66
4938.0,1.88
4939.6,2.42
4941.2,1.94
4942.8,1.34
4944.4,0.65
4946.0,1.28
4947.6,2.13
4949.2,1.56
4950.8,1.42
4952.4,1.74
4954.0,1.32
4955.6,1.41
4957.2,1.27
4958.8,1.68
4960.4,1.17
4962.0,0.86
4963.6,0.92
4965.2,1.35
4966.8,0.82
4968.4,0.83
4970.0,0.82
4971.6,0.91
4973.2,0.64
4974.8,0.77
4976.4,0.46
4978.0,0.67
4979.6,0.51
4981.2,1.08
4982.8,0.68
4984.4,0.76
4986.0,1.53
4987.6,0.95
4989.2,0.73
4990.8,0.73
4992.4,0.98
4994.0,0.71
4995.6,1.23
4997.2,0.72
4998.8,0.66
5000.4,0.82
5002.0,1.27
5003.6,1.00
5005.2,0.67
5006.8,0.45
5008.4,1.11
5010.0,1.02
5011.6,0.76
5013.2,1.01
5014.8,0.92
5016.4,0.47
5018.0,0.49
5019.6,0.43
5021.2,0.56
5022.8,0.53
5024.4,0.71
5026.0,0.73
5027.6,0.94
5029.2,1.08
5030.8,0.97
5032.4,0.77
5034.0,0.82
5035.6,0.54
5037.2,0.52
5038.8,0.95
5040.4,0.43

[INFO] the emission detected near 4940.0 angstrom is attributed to Mg II 2798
